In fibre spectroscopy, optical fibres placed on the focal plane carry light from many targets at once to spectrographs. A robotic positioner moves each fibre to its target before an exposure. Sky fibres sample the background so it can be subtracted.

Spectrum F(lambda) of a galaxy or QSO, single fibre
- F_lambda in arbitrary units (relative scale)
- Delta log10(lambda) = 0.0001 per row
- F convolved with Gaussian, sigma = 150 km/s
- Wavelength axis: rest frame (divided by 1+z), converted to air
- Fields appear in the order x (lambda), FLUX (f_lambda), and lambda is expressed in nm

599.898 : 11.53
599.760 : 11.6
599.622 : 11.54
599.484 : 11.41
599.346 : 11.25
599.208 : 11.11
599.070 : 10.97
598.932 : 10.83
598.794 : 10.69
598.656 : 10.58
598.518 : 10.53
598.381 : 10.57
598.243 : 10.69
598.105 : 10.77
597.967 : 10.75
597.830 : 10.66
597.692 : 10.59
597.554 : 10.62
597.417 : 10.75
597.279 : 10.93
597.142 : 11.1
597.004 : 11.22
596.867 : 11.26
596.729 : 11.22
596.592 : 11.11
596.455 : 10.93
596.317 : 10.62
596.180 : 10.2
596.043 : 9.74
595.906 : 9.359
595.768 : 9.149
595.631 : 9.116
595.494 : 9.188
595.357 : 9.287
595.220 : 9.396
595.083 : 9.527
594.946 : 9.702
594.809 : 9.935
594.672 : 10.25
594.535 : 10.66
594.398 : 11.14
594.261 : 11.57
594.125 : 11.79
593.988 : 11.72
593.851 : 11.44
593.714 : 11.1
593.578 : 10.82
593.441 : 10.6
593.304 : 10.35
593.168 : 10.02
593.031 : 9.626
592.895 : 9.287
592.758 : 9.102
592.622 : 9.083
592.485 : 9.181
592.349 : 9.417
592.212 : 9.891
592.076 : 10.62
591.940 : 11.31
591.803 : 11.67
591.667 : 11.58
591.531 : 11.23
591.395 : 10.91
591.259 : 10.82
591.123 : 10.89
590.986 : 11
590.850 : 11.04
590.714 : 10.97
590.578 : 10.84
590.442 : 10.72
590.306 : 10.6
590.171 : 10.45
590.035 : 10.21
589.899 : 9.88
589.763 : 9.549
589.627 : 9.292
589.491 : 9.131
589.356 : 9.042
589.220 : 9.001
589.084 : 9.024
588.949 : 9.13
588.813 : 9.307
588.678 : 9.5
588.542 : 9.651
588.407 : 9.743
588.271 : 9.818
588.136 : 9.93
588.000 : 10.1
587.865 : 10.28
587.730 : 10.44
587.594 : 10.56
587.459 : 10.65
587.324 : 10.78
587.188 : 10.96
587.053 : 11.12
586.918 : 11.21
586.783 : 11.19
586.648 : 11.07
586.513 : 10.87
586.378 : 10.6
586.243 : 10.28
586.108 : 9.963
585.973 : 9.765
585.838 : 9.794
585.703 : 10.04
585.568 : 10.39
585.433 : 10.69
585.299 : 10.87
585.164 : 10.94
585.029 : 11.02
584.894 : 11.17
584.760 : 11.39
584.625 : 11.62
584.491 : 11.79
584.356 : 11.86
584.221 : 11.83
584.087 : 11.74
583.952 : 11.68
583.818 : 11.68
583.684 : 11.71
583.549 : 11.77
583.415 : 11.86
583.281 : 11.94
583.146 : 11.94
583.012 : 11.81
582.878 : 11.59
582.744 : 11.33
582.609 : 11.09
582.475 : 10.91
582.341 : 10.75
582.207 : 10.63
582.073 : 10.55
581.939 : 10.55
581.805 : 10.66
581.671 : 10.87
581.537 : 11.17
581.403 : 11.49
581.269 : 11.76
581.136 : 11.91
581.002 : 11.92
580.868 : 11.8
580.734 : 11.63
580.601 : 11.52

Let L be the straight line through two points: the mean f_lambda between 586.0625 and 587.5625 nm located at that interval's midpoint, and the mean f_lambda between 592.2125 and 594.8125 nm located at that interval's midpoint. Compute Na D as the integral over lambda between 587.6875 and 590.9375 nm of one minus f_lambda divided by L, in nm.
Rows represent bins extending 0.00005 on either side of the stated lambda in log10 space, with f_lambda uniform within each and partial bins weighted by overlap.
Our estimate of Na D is 0.22 nm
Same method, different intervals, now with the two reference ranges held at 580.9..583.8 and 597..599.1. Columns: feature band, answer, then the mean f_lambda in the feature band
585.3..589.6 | 0.40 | 10.1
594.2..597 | 0.17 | 10.2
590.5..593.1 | 0.13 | 10.4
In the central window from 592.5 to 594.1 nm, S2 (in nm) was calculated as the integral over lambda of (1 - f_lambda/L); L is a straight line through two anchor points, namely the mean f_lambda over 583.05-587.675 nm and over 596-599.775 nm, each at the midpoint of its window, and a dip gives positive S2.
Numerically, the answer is 0.10 nm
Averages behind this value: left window 11.1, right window 10.9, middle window 10.3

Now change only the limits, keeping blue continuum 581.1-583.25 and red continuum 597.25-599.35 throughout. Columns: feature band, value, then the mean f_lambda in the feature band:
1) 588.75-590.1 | 0.201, 9.35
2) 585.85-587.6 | 0.062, 10.7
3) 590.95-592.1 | -0.021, 11.1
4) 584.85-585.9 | 0.047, 10.6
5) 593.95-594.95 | -0.004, 10.9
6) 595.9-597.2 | 0.007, 10.7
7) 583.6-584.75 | -0.061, 11.7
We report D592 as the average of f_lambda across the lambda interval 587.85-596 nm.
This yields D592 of 10.1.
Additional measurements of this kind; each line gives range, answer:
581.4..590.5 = 10.7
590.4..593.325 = 10.4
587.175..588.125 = 10.5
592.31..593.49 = 9.62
